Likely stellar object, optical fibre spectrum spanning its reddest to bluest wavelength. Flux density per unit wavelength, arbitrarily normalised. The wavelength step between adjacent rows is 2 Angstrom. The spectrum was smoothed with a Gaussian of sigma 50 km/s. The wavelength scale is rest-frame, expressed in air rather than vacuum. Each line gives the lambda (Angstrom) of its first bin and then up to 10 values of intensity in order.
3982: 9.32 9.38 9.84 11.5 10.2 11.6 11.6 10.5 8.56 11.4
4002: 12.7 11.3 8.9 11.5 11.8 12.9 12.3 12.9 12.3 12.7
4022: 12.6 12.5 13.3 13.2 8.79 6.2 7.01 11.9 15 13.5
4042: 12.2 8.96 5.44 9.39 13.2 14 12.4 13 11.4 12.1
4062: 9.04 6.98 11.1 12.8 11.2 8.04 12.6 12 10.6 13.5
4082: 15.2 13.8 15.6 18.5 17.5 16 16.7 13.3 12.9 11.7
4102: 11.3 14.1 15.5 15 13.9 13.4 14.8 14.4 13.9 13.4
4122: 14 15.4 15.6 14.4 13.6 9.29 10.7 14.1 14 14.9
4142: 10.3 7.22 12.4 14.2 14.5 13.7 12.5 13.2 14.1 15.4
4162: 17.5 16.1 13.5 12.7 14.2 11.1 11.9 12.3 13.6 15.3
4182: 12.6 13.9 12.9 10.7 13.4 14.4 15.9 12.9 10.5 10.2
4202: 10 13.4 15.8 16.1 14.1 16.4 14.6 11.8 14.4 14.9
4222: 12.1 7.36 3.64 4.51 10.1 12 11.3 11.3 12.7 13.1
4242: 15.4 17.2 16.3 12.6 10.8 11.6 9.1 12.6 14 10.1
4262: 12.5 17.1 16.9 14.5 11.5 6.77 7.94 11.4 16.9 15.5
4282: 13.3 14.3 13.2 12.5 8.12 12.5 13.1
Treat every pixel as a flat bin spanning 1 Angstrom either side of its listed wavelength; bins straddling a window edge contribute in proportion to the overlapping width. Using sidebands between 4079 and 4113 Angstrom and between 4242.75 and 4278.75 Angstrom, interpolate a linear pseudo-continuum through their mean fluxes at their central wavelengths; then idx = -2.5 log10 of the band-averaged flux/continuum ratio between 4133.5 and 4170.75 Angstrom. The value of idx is 0.04 mag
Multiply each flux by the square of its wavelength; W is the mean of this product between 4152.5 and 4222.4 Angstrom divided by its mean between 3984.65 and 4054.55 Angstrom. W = 1.3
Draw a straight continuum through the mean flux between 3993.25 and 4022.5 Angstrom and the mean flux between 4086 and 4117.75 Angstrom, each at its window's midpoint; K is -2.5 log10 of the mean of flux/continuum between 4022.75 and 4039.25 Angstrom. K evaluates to 0.12 mag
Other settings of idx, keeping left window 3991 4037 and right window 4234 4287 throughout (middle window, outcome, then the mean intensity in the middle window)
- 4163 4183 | -0.08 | 13.3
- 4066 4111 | -0.16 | 13.7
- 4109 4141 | -0.14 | 13.7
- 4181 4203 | 0.00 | 12.5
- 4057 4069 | 0.10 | 10.6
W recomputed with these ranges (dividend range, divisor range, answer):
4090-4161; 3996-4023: 1.24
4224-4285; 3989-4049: 1.23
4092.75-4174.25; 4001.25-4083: 1.24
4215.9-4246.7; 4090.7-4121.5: 0.89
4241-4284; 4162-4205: 1.04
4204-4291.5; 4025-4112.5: 1.10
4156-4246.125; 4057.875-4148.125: 1.03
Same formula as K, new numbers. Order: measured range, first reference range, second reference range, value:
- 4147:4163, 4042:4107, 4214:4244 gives -0.21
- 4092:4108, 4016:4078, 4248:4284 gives -0.20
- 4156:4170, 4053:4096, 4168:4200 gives -0.14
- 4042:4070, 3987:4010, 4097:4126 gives 0.15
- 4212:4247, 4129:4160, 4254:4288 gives 0.07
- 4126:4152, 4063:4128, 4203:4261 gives 0.05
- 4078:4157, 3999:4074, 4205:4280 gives -0.17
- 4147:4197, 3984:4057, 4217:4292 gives -0.16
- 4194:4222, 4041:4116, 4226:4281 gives -0.09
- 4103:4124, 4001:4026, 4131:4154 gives -0.17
